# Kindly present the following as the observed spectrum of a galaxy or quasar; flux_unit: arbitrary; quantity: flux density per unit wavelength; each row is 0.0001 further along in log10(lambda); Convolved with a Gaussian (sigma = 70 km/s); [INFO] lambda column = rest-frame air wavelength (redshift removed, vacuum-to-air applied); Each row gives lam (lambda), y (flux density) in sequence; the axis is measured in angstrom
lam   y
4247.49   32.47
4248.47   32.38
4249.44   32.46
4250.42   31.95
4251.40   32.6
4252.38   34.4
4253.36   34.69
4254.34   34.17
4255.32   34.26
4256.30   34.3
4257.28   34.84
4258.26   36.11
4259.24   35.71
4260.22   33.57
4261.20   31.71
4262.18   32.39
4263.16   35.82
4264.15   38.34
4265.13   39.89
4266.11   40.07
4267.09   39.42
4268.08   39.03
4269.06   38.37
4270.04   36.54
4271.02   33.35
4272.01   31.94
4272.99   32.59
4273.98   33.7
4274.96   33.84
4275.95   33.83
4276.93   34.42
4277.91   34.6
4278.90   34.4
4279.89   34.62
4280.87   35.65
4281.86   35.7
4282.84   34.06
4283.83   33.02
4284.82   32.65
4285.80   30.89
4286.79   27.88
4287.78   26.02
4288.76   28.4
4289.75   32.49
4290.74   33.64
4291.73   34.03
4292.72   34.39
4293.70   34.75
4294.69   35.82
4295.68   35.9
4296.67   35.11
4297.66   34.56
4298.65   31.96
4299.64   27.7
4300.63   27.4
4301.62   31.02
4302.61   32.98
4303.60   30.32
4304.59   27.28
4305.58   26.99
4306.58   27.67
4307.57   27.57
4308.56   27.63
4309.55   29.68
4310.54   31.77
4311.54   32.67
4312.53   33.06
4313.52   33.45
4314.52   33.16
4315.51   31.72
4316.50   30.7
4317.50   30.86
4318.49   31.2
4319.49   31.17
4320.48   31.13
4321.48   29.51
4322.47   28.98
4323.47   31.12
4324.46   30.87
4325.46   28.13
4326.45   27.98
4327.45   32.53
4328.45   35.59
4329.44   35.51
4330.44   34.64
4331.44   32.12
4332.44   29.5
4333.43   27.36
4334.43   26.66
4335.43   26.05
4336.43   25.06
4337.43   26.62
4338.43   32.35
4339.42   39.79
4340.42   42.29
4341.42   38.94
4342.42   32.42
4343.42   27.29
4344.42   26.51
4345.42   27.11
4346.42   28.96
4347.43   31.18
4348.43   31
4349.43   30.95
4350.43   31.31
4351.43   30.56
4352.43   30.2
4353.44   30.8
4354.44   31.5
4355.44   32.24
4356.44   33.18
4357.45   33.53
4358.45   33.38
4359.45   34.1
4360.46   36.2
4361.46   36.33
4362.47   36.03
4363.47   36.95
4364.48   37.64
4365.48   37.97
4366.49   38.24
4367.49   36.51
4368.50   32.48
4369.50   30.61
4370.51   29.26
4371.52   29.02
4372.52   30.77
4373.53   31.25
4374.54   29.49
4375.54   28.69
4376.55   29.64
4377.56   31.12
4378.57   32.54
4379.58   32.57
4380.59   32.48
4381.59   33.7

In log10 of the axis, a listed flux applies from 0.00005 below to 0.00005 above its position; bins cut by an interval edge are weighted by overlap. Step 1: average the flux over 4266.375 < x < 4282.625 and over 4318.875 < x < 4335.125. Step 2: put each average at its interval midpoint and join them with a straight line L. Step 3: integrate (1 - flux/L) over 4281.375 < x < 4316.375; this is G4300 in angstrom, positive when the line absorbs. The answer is 1.69 angstrom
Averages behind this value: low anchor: 35.2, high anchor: 30.7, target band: 31.5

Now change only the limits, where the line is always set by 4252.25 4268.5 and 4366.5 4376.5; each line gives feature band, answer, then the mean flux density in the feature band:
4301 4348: 3.4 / 30.8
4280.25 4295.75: 0.9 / 32.8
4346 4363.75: -0.4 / 32.6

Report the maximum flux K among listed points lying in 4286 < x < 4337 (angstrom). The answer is 35.9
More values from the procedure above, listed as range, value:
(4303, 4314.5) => 33.45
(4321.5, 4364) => 42.29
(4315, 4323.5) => 31.72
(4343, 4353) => 31.31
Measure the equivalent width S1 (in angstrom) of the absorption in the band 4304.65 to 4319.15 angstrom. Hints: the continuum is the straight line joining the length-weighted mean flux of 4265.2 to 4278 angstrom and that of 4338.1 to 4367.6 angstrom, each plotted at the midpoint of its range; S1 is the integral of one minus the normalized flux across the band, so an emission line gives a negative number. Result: 1.7 angstrom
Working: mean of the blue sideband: 35.7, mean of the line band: 30.5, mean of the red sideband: 33.5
